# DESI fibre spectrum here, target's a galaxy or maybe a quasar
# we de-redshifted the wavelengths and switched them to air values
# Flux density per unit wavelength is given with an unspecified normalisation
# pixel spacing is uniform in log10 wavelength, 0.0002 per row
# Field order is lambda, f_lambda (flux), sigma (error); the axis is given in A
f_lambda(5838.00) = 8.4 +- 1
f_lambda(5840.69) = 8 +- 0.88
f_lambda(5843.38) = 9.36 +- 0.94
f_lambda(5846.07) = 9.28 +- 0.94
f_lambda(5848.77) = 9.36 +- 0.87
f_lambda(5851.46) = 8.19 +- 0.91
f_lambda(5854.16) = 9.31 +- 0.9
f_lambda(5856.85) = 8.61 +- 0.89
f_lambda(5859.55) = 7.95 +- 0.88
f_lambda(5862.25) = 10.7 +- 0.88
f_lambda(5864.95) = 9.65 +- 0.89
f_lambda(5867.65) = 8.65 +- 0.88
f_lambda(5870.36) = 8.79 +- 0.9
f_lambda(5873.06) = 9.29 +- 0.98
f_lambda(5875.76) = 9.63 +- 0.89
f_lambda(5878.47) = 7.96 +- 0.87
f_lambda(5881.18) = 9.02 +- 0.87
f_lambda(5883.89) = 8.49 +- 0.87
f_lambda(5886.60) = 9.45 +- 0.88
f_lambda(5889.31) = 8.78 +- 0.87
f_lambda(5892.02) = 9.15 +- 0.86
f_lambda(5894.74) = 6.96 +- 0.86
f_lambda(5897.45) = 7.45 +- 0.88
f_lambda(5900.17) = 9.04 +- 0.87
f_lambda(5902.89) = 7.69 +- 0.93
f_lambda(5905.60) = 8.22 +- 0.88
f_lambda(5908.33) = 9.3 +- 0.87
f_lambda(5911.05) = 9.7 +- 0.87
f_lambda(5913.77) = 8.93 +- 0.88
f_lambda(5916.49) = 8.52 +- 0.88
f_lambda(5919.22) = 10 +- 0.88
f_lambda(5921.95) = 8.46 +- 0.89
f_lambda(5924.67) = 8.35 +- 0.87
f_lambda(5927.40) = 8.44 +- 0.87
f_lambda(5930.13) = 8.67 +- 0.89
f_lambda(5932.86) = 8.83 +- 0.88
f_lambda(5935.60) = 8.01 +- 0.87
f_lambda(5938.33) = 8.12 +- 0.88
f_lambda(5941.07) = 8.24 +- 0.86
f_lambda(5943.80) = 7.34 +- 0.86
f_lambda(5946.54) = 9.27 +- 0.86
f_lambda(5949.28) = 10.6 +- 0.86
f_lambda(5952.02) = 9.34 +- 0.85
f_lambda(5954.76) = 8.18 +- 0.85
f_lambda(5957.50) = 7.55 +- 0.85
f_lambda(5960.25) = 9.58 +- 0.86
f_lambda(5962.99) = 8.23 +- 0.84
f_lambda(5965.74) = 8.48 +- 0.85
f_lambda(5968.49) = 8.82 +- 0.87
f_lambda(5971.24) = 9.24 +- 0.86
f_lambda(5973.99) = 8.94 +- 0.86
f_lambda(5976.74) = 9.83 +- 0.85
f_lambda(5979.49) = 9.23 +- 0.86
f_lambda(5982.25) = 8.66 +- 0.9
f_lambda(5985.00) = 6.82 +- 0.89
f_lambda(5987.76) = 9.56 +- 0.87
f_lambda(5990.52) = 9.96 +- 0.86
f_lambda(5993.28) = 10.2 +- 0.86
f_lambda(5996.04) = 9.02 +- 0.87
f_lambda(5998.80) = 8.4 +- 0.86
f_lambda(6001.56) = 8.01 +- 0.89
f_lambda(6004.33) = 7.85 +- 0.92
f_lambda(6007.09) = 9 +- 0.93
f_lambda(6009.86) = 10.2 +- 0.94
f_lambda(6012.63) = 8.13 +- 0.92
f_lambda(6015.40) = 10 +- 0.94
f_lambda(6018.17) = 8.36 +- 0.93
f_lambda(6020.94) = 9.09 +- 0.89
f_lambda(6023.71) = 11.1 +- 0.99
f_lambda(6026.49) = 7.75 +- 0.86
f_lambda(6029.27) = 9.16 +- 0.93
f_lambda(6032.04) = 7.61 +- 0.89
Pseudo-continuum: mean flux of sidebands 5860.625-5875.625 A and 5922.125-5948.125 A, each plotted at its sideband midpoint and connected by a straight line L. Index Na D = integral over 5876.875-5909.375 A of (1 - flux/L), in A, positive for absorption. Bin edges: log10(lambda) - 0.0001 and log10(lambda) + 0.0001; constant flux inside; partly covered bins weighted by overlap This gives 2.0 A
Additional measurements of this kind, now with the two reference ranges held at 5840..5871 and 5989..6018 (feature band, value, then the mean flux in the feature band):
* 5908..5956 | 1.3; 8.79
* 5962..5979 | 0.2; 8.95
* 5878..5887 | 0.3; 8.73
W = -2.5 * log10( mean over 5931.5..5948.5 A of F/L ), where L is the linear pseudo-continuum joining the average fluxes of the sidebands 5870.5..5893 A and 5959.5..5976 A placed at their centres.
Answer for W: 0.07 mag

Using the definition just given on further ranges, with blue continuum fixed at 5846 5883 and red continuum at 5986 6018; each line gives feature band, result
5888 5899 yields 0.12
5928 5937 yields 0.07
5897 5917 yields 0.04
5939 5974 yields 0.04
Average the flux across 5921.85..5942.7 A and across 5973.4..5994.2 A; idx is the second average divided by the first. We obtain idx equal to 1.09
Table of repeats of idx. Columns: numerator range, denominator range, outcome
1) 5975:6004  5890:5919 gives 1.04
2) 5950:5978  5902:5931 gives 1.01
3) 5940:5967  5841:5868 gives 0.96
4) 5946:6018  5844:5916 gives 1.01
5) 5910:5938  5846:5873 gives 0.97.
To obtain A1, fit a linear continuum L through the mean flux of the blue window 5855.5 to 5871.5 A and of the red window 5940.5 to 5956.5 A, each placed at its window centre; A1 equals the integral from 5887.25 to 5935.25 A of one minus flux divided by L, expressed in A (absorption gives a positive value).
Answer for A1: 1.7 A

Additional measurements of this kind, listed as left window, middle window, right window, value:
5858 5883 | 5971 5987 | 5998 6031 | 0.3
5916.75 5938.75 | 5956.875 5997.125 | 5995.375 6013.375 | -1.5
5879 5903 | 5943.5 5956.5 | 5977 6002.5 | -0.4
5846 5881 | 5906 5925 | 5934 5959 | -0.7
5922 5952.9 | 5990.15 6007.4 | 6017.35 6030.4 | 0.2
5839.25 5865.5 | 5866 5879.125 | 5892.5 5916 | -0.2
